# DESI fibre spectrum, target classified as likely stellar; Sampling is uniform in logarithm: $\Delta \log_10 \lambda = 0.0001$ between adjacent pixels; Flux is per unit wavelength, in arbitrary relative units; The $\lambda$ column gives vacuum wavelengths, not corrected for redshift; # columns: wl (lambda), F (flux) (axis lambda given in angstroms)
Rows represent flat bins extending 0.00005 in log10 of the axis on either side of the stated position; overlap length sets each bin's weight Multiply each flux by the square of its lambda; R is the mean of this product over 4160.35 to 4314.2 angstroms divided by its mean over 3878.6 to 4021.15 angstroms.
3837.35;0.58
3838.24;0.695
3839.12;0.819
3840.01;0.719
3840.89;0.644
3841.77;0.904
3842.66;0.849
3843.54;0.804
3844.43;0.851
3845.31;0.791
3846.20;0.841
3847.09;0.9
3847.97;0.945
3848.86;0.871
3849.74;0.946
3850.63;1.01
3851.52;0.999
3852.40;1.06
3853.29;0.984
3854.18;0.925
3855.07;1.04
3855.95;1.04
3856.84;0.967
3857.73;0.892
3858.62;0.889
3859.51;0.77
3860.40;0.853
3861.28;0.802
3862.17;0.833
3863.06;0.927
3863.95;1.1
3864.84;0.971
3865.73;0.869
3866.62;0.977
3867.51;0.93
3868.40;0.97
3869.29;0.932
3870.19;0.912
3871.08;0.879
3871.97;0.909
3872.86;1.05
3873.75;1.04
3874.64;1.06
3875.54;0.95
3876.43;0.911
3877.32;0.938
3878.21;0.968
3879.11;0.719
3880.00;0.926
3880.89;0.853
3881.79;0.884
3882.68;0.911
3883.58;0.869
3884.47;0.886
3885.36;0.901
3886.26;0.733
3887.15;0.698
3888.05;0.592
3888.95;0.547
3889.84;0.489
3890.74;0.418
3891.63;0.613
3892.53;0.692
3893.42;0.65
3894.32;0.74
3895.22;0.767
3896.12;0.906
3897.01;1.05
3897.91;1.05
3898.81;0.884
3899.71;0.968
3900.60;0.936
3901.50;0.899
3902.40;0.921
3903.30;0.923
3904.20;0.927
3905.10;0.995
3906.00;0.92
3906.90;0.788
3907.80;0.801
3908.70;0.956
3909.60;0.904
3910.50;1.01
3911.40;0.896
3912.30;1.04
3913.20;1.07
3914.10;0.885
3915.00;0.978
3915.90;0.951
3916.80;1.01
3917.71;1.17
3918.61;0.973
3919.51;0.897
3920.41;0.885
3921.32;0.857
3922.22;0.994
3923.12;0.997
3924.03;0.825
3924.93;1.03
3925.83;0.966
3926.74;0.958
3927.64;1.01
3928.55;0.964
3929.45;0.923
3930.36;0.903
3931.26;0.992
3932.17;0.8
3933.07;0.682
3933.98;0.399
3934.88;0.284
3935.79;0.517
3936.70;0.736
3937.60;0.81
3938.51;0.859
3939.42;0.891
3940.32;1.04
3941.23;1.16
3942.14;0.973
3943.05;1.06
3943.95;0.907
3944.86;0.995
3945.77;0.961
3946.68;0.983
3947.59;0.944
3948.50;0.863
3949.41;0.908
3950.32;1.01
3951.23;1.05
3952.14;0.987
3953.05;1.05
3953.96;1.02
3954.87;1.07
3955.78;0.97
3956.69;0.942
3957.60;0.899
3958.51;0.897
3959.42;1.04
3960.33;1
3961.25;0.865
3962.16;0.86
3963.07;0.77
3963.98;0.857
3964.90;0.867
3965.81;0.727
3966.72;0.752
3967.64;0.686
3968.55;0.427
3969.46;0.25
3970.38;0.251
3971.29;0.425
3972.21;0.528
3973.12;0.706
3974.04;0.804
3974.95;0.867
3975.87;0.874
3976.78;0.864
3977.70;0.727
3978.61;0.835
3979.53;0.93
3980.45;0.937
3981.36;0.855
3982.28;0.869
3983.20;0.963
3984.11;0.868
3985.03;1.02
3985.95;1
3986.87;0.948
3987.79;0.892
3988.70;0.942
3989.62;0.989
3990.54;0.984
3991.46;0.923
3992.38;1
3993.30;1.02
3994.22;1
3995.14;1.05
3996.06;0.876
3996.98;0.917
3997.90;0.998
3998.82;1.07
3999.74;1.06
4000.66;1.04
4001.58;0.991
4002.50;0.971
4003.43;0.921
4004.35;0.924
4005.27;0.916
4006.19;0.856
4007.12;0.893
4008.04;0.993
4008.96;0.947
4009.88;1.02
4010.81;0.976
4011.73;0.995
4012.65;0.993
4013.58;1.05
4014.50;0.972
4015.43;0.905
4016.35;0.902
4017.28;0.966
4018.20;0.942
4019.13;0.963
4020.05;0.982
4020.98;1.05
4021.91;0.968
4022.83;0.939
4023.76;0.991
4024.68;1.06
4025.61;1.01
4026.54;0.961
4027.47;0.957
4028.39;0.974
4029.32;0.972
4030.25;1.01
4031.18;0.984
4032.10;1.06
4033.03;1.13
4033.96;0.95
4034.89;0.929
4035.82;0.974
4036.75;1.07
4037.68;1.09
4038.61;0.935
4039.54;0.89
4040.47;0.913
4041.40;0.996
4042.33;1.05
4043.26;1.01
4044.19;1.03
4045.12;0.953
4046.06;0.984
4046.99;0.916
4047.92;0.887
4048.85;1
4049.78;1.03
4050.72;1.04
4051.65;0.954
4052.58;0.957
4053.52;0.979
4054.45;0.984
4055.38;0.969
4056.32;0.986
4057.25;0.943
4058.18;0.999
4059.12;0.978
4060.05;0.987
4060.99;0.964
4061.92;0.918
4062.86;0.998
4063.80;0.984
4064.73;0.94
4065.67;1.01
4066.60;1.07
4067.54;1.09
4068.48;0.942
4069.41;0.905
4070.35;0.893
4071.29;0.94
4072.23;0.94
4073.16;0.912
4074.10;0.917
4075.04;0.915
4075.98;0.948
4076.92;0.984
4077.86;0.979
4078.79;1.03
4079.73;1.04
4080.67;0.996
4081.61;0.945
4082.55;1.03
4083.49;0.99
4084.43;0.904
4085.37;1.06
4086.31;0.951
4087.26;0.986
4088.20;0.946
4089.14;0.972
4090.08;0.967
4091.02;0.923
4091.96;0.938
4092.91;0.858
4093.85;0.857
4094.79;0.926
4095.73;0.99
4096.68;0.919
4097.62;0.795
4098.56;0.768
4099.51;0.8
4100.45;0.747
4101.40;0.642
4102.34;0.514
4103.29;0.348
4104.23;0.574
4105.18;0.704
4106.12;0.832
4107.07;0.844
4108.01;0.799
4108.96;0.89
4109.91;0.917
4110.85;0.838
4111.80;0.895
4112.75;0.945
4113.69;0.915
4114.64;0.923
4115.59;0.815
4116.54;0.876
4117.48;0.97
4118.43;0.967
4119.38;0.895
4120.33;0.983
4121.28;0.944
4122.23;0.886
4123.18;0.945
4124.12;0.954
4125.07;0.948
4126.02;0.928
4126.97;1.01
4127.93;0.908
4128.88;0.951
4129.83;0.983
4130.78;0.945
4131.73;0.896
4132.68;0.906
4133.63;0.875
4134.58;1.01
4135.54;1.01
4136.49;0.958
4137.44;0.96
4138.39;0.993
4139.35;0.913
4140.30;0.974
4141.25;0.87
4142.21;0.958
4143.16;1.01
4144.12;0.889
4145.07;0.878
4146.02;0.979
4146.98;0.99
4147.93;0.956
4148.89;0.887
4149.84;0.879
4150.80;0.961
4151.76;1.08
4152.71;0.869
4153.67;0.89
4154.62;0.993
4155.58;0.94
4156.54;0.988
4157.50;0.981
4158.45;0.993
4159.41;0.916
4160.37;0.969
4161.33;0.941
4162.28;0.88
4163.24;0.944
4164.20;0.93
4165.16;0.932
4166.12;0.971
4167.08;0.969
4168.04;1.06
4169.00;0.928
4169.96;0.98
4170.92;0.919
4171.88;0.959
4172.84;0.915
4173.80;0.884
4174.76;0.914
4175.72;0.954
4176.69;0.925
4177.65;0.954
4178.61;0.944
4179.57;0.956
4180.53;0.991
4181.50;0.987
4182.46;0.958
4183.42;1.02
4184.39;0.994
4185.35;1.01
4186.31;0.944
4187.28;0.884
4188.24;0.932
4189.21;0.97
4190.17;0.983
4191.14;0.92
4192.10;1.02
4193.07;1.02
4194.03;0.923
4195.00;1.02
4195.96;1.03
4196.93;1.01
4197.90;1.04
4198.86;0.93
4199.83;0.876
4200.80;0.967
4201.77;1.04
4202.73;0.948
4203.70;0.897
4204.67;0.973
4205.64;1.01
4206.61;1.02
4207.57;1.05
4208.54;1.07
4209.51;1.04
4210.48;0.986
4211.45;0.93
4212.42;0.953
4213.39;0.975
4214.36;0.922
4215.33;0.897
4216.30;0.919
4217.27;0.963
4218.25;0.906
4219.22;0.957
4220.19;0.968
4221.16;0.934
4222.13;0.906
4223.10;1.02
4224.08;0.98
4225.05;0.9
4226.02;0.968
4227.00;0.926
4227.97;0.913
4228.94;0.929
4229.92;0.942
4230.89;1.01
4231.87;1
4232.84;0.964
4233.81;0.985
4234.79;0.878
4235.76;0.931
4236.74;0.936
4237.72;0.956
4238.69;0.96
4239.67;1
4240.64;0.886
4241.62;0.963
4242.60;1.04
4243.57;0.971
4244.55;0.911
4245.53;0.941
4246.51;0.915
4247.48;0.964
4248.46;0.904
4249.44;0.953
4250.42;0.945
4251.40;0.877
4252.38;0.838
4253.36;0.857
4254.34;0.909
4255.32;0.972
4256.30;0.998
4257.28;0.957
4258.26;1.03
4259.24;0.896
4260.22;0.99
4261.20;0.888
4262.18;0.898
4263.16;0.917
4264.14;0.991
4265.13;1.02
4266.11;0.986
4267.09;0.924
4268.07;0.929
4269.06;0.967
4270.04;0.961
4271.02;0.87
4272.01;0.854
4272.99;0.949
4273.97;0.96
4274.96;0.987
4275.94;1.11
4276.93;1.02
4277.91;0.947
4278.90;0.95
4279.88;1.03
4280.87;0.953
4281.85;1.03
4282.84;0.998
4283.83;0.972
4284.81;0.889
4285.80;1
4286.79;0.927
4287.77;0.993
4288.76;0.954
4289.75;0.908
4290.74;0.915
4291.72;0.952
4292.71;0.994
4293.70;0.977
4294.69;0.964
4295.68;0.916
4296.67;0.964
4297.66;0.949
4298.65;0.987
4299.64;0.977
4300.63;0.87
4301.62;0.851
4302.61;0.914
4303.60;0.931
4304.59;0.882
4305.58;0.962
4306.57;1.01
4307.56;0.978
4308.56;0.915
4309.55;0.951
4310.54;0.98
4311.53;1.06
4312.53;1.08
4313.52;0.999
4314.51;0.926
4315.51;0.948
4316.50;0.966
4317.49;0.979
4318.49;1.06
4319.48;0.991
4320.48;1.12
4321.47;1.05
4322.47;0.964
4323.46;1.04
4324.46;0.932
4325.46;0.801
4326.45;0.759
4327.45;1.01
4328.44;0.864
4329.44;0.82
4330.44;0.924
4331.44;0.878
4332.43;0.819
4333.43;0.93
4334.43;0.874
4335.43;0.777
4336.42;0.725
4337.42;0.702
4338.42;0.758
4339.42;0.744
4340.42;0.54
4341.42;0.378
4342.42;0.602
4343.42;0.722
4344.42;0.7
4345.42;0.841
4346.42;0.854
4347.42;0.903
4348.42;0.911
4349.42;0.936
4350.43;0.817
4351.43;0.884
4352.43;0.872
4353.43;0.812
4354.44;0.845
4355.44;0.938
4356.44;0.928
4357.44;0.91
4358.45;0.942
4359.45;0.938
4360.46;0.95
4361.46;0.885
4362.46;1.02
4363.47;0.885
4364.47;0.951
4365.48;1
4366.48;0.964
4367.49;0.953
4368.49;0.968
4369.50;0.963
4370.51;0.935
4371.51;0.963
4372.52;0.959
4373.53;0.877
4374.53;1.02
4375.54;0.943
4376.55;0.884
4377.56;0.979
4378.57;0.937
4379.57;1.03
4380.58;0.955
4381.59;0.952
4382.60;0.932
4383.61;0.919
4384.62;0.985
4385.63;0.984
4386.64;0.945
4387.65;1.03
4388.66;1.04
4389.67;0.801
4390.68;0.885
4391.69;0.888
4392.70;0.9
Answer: 1.24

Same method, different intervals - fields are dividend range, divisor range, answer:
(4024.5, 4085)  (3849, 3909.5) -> 1.21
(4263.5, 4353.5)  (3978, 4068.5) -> 1.08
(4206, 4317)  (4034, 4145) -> 1.12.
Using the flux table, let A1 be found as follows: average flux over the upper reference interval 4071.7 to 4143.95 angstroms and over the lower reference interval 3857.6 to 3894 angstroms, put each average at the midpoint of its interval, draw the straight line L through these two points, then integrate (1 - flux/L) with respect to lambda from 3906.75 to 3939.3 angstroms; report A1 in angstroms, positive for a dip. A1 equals -0.9 angstroms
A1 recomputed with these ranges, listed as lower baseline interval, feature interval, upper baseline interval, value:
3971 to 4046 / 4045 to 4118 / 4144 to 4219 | 2.96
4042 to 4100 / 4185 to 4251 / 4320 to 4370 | -3.73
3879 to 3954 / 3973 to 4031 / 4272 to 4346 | -4.22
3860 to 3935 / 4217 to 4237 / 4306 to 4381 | -1.16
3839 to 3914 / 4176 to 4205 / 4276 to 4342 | -1.84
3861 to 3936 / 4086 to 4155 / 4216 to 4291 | 2.00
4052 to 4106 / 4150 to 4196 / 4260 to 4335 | -1.36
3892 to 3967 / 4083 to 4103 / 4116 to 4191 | 1.35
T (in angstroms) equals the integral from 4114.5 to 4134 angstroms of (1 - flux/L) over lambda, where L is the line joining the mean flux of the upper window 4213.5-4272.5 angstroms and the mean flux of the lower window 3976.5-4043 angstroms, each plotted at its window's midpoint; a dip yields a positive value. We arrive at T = 0.5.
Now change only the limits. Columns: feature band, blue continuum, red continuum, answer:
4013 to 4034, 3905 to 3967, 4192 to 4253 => -1.4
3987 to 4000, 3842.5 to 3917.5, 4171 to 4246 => -0.9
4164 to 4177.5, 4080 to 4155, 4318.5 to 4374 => -0.7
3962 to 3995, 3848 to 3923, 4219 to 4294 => 3.6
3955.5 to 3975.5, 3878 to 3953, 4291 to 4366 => 3.1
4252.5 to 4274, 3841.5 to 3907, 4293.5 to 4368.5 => -1.1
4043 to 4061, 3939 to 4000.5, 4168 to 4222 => -1.2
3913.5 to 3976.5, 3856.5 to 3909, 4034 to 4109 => 1.7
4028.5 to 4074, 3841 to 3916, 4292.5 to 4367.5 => -4.5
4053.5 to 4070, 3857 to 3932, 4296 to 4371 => -1.5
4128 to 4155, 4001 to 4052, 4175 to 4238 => 0.7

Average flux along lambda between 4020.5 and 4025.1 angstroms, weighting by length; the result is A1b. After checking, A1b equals 1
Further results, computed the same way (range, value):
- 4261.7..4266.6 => 0.962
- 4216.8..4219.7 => 0.939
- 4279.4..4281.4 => 0.993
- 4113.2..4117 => 0.883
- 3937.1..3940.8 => 0.901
